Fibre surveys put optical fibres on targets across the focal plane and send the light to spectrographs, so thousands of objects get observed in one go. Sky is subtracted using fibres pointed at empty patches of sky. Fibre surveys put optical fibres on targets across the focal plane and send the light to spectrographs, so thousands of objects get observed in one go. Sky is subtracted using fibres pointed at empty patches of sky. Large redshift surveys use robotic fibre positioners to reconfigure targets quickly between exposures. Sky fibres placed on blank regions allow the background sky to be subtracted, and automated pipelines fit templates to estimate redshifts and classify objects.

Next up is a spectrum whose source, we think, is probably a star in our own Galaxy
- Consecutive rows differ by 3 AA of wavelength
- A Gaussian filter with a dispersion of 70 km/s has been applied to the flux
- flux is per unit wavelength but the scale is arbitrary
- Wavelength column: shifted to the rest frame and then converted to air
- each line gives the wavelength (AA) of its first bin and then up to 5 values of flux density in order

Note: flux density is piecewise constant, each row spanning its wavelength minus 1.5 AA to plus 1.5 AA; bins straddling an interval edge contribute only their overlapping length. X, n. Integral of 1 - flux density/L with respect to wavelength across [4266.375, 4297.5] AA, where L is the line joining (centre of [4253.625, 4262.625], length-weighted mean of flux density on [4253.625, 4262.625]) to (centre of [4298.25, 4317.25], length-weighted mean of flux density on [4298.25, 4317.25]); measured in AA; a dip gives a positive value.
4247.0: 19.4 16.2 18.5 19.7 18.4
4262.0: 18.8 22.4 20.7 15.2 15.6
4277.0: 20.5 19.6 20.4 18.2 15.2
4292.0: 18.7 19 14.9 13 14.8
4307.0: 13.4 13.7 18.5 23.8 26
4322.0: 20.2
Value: -1.23 AA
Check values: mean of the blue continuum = 18.9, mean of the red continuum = 16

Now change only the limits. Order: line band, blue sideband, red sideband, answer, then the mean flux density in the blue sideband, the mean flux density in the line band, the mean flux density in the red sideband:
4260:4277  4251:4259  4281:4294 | -0.14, 18.8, 18.7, 18.2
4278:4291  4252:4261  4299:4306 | -2.09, 18.9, 18.4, 13.9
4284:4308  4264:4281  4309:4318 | 3.88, 18.9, 16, 19.4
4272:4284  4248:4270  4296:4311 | -1.30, 19.2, 18.8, 14.1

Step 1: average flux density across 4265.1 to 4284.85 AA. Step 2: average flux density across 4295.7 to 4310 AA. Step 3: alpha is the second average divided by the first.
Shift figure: 0.8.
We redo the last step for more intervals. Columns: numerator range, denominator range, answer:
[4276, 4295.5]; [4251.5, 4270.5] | 0.96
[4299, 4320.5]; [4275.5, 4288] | 0.90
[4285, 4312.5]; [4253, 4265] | 0.81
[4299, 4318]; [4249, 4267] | 0.86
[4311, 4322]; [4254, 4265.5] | 1.13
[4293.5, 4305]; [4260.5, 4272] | 0.79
